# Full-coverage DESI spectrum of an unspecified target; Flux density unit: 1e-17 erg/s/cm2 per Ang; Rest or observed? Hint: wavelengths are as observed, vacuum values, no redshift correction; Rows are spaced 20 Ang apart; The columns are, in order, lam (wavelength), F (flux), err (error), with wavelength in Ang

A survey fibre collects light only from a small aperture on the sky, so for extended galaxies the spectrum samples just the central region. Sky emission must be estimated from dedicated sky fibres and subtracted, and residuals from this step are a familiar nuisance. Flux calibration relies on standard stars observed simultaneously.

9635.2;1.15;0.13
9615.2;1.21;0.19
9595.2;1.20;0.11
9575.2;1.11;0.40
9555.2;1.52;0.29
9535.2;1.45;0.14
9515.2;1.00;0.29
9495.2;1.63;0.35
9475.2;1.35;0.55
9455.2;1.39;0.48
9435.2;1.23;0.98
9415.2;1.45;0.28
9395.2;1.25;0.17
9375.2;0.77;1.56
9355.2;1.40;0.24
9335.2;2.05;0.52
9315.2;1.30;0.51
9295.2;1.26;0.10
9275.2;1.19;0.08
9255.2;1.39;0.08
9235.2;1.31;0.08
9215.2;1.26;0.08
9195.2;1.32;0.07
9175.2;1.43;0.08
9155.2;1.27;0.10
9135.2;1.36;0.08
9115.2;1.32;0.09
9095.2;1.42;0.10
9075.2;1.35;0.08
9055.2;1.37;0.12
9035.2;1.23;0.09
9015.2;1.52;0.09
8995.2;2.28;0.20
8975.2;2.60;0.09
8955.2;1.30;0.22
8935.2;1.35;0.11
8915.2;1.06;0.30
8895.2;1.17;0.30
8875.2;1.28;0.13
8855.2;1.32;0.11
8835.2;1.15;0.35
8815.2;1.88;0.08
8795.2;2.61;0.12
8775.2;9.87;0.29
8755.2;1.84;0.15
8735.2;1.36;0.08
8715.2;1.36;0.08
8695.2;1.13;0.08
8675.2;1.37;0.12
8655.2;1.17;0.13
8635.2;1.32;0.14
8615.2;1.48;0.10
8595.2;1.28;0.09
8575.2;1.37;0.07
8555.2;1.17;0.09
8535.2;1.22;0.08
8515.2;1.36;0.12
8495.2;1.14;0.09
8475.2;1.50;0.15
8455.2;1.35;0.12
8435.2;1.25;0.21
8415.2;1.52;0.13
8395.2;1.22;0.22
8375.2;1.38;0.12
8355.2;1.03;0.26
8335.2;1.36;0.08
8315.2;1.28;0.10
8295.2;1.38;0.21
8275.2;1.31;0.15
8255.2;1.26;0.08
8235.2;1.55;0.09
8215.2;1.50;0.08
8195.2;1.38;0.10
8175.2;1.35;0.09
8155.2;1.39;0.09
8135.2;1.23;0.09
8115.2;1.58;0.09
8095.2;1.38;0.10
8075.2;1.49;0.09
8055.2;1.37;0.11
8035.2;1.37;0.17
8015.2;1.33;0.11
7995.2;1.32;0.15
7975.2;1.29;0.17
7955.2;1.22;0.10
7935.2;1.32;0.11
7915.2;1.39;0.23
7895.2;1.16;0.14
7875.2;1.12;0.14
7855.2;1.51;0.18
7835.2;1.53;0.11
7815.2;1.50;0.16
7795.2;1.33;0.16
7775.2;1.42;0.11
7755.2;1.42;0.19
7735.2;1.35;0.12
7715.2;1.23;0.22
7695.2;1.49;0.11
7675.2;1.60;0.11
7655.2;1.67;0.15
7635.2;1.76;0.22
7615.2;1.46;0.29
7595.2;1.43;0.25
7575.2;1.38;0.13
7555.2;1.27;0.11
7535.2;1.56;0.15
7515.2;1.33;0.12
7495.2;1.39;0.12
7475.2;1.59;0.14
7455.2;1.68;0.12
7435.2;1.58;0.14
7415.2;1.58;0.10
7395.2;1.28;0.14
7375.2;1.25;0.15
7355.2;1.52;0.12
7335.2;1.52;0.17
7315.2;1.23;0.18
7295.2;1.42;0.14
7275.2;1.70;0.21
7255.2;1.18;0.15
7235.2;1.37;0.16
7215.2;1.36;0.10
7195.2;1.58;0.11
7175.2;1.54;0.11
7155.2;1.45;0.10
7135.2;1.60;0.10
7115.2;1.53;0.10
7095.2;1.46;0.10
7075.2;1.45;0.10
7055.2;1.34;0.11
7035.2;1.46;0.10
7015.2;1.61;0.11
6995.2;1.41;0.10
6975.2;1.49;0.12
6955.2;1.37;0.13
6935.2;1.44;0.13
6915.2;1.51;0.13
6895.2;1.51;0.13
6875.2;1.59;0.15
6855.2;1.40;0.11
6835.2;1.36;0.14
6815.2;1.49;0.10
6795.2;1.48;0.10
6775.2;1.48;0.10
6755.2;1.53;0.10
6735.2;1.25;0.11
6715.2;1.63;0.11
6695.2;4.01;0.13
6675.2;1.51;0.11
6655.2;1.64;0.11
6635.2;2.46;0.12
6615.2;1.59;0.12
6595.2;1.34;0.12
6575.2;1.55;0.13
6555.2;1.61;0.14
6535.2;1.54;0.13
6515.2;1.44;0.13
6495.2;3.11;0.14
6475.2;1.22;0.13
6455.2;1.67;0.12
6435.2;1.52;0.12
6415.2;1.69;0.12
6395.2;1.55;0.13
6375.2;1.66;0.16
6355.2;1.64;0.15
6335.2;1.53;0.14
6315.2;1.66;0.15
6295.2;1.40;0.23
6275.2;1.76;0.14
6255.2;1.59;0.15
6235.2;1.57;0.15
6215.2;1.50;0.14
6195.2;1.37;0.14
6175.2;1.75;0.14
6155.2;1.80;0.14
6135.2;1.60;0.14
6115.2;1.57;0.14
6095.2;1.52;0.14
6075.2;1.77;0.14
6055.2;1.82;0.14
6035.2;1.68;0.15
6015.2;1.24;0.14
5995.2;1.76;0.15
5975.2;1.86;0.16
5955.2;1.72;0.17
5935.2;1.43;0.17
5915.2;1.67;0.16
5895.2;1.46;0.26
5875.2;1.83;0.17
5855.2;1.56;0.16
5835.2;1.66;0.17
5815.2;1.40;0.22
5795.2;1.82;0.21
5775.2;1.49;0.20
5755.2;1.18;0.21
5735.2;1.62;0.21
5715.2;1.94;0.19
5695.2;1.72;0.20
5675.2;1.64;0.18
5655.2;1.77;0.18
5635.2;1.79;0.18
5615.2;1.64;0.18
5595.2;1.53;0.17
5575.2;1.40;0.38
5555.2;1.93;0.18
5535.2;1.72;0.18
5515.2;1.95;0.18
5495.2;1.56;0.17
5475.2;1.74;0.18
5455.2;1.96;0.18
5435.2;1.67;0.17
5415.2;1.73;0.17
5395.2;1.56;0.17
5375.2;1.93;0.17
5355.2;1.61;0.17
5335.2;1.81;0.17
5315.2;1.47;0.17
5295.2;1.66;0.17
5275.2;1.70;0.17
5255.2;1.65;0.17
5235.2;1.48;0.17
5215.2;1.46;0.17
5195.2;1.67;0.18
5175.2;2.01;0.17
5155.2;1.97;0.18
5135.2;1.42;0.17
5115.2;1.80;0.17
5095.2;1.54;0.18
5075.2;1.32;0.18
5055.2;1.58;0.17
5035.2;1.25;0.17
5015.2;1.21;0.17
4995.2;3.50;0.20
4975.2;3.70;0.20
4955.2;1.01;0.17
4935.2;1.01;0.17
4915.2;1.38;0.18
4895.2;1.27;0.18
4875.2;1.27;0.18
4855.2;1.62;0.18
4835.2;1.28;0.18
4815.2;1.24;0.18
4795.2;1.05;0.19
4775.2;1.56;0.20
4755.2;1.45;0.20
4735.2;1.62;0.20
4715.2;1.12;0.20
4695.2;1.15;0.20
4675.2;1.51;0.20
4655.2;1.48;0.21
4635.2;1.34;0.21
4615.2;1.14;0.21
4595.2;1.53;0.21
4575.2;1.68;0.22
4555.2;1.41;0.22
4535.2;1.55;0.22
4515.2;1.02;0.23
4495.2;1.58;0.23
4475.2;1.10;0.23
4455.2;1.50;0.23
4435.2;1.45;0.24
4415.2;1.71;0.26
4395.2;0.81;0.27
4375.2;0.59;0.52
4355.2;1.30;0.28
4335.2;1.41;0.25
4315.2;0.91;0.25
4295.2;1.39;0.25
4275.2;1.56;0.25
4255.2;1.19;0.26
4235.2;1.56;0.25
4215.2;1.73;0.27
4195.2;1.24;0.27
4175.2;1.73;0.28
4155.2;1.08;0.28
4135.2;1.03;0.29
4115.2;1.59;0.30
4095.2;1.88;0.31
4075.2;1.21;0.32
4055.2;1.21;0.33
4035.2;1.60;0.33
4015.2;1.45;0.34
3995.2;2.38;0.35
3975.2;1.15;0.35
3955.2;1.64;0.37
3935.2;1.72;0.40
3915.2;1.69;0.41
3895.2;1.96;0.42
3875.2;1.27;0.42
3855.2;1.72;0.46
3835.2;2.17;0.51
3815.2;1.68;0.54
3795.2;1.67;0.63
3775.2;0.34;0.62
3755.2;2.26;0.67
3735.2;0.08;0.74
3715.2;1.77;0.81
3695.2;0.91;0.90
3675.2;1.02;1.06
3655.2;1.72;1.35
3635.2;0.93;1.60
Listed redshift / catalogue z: 0.337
